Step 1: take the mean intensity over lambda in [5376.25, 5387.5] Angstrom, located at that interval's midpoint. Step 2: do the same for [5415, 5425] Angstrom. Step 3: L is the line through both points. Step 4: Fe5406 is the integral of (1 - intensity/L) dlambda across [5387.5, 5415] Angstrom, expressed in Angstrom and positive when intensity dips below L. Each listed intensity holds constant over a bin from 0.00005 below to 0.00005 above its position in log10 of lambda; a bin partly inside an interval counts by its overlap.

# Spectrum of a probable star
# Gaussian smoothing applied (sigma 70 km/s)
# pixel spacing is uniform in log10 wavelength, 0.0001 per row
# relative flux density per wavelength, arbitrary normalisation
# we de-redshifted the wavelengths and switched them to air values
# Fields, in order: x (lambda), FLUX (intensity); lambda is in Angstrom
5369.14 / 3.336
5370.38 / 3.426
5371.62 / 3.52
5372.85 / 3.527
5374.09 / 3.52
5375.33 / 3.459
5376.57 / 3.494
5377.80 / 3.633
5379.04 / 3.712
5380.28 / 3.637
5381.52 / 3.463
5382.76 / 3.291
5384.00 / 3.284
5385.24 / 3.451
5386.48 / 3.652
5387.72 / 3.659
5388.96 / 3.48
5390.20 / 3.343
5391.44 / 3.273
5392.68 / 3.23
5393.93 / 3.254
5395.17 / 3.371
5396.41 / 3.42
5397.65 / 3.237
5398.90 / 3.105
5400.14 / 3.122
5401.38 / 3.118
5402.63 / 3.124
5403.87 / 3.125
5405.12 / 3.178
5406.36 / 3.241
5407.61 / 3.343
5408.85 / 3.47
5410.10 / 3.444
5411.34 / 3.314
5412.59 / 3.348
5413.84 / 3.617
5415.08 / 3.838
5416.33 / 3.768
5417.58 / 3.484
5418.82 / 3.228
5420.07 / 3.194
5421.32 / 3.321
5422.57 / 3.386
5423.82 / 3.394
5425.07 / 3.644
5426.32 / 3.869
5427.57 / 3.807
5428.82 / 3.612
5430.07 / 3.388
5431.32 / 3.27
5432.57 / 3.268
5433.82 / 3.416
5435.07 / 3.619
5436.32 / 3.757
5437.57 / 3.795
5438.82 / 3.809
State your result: 1.3 Angstrom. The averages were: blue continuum 3.52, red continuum 3.44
